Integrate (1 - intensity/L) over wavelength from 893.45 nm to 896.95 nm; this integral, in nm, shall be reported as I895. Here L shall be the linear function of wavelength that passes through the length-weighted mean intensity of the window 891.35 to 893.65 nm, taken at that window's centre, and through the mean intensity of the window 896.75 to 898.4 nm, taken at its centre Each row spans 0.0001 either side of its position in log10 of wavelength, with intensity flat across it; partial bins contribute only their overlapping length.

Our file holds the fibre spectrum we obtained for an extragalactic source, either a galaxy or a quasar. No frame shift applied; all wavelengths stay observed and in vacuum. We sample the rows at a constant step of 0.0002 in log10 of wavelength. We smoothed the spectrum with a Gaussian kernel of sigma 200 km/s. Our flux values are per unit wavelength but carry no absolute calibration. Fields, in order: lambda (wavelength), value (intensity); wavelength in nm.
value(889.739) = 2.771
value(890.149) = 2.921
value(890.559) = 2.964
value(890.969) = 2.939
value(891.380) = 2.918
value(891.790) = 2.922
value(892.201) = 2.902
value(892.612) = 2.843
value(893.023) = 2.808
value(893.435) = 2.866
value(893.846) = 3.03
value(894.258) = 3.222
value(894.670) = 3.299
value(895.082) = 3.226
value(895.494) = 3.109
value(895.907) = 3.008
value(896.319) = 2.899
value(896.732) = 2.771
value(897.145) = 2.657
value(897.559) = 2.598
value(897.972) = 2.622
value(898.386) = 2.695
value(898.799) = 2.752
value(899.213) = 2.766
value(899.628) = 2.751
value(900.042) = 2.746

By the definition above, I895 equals -0.38 nm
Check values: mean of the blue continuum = 2.87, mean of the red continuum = 2.65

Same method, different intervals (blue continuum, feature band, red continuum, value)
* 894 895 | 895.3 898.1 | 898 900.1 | 0.17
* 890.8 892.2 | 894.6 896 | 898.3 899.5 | -0.16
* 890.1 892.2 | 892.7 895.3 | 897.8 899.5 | -0.20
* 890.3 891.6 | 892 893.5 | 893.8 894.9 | 0.11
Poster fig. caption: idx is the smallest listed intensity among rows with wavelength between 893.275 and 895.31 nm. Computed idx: 2.866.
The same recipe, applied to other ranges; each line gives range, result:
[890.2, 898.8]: 2.598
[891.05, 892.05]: 2.918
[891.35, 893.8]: 2.808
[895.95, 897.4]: 2.657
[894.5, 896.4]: 2.899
